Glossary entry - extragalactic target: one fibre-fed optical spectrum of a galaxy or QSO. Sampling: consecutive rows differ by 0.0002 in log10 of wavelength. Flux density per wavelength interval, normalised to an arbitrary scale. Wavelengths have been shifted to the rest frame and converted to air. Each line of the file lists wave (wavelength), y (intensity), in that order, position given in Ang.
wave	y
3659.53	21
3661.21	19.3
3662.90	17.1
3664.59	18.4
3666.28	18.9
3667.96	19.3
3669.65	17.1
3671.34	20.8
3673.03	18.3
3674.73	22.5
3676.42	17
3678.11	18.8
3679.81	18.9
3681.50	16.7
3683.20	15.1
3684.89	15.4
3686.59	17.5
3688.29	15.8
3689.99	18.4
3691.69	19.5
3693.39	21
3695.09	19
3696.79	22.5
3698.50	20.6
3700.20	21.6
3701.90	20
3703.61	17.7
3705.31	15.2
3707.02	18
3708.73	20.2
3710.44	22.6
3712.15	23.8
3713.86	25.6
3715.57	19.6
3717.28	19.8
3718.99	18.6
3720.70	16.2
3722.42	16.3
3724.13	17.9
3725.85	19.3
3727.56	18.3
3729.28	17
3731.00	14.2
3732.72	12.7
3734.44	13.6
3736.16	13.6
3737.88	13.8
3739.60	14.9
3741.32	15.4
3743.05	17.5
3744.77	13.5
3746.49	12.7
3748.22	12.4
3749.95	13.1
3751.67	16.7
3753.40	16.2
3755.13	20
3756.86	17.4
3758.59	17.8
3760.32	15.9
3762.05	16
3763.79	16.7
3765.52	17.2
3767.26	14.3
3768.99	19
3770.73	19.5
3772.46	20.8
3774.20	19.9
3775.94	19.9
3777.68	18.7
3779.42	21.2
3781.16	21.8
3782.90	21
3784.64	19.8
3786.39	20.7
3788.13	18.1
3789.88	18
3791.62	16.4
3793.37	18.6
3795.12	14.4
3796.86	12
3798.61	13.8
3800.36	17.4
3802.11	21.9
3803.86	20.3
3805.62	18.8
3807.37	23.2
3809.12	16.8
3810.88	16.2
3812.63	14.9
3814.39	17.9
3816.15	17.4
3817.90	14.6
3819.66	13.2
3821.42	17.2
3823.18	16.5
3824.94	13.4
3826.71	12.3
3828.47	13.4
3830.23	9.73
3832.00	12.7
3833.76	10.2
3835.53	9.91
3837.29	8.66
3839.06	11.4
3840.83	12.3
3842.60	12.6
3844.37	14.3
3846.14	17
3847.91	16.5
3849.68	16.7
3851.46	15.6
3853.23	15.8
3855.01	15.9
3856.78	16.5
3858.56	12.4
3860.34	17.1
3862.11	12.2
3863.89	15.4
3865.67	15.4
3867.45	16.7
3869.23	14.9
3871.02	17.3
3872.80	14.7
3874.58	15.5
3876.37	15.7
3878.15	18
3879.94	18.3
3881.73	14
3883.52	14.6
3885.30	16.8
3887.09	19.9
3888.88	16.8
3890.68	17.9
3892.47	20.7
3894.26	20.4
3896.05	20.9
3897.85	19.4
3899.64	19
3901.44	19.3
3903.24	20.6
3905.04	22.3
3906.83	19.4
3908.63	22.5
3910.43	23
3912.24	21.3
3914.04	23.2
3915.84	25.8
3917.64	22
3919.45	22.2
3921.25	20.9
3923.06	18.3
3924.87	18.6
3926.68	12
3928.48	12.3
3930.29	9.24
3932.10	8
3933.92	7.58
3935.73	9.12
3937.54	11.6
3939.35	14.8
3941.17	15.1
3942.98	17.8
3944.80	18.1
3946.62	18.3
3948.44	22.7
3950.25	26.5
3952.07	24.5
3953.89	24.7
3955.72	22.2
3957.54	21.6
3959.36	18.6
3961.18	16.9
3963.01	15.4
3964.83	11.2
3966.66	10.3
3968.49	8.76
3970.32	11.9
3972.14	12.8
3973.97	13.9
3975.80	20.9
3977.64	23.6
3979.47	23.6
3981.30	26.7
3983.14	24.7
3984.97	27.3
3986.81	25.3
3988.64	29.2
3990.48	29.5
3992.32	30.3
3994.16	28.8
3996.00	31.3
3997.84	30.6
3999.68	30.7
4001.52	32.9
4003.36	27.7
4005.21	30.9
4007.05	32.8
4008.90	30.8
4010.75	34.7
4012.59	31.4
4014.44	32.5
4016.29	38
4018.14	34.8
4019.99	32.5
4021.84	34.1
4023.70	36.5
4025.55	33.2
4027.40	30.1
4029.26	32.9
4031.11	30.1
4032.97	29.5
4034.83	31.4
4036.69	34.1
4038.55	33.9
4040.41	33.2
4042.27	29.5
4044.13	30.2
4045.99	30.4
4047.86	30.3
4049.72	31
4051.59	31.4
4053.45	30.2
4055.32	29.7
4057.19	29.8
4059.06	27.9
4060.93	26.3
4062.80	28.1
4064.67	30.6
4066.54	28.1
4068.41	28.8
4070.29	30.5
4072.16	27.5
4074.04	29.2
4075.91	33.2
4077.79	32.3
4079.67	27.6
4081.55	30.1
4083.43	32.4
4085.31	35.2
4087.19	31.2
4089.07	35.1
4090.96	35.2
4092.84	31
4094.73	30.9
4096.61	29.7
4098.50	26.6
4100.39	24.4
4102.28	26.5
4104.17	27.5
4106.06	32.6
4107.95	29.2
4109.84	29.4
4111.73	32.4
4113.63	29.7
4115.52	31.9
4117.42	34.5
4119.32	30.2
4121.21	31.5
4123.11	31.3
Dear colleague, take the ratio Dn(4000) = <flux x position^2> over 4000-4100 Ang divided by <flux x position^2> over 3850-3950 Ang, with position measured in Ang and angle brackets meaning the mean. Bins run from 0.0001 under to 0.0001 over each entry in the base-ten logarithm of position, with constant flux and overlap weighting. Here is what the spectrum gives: 1.95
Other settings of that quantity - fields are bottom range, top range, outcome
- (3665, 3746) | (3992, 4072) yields 2.05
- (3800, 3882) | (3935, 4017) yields 1.63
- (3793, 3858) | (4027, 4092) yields 2.30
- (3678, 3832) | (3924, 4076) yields 1.66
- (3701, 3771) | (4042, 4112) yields 2.10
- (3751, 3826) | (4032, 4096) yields 2.00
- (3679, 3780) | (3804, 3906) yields 0.97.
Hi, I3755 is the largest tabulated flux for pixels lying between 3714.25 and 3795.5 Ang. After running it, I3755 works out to 21.8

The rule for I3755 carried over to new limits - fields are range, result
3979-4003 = 32.9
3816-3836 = 17.4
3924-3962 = 26.5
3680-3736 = 25.6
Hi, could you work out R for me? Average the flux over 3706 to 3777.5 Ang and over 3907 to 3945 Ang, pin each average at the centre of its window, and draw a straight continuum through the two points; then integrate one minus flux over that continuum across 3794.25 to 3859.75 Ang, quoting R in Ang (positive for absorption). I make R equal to 8.1 Ang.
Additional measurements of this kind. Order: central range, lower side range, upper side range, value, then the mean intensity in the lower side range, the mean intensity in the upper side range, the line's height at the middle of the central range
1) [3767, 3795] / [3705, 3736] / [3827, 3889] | -4.29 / 18.2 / 14.7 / 16.7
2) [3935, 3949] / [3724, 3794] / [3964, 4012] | 4.45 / 17.1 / 24.8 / 23.2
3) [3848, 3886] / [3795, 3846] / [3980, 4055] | 5.89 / 14.8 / 31.1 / 18.6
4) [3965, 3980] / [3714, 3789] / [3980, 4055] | 7.04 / 17.3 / 31.1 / 28.8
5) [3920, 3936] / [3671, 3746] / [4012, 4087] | 7.98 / 18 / 31.2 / 26.5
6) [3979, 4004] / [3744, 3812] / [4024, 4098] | -0.86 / 17.6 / 30.8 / 27.6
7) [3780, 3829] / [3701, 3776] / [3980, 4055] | 7.80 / 17.3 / 31.1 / 20.5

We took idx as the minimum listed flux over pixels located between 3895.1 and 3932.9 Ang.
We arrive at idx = 8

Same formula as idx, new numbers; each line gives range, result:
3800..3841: 8.66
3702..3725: 15.2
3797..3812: 13.8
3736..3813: 12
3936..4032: 8.76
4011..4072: 26.3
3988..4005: 27.7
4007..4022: 30.8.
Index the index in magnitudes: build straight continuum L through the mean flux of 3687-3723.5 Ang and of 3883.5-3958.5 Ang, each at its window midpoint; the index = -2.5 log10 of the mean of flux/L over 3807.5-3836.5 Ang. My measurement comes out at 0.31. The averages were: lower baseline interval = 19.6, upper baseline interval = 18.7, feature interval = 14.4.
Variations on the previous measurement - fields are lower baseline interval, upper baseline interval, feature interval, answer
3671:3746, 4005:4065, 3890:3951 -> 0.416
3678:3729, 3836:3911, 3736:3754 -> 0.257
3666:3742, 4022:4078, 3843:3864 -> 0.464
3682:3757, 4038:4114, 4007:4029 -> -0.188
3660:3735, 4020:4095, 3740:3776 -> 0.236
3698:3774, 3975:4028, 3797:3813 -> 0.154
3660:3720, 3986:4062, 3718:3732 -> 0.186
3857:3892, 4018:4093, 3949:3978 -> 0.301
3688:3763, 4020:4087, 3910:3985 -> 0.427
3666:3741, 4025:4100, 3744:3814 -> 0.185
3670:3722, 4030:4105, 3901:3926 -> 0.201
